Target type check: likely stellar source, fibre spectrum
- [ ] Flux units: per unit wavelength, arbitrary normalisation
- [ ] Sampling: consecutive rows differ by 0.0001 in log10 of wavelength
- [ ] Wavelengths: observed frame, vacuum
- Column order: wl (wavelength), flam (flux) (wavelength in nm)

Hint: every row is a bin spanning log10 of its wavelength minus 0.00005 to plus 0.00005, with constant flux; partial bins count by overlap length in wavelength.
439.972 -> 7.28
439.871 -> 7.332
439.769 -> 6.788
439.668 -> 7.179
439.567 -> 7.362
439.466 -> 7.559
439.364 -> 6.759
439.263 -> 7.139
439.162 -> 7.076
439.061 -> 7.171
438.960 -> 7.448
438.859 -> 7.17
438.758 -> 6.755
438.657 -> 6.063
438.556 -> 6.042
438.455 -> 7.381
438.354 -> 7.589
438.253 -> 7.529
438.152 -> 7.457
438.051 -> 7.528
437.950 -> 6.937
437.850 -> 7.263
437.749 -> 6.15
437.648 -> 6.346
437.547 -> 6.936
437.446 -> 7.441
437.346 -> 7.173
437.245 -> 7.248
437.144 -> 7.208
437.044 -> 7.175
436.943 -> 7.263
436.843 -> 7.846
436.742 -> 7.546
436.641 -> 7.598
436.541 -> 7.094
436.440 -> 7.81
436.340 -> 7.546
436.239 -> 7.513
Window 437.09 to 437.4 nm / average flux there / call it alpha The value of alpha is 7.23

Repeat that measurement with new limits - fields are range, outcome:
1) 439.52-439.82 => 7.11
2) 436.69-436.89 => 7.66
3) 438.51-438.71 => 6.06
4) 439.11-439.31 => 7.12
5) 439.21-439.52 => 7.15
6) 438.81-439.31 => 7.21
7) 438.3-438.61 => 7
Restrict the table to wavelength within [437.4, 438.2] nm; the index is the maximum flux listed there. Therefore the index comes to 7.528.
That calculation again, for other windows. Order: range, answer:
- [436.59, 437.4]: 7.846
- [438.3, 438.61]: 7.589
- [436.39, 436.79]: 7.81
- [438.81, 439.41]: 7.448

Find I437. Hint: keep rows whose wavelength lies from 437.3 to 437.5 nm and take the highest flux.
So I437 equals 7.441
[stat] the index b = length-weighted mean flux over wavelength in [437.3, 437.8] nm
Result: 6.8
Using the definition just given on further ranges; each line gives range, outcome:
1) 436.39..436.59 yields 7.44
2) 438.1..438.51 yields 7.47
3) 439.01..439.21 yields 7.13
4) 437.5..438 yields 6.73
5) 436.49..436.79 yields 7.4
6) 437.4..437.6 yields 7.15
